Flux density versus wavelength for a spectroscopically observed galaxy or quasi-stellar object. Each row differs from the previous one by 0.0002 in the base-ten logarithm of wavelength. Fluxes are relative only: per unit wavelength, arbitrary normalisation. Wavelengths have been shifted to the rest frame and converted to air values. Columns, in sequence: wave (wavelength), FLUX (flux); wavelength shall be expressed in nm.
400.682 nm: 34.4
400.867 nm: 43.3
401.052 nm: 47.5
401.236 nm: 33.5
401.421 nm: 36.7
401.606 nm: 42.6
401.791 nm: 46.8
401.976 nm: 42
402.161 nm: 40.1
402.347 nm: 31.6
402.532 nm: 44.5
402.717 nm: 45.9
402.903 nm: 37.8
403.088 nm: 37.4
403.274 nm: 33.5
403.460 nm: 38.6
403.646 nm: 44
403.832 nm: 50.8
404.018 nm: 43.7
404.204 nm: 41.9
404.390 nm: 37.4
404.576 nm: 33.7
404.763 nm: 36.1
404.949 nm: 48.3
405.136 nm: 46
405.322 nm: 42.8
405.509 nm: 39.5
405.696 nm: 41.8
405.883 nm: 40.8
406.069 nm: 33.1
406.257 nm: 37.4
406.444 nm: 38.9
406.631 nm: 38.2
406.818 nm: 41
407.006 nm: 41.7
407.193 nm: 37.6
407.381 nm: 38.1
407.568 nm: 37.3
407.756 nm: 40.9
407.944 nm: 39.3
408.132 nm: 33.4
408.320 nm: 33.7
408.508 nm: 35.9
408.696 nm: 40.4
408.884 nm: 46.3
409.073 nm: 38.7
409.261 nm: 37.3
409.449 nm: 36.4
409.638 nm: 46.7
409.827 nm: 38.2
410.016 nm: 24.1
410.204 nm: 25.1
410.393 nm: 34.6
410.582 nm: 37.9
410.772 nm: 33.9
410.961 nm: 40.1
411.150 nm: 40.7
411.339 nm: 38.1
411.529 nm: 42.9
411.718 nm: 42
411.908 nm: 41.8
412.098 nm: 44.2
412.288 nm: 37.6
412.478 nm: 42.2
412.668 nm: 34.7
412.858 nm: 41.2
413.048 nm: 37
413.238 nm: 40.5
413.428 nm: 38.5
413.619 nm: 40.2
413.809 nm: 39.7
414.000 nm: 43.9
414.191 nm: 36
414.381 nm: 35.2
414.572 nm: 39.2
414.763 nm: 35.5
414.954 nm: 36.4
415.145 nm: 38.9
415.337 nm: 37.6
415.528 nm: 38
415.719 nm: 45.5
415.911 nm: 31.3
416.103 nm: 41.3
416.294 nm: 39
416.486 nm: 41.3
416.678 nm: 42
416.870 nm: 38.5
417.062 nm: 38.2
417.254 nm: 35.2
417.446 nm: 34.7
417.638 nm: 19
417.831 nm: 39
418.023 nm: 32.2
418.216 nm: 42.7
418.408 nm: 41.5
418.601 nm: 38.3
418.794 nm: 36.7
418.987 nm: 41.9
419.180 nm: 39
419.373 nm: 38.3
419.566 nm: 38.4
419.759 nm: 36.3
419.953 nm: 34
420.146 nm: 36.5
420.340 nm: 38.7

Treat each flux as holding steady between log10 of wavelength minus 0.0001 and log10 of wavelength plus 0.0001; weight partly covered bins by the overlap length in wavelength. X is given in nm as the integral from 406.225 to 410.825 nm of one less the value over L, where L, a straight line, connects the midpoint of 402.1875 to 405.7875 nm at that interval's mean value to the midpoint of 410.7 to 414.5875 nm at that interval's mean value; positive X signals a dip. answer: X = 0.32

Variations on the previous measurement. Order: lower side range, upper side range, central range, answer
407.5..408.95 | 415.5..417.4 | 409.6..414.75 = 0.047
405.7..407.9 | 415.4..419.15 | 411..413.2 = -0.114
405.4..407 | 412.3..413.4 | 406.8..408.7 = 0.055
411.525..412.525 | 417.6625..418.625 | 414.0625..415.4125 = 0.088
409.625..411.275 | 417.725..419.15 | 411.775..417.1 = -0.315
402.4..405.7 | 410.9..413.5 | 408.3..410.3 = 0.187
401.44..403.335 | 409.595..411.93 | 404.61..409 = -0.099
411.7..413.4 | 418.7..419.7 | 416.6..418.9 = 0.151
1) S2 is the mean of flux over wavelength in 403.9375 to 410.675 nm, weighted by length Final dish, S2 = 38.4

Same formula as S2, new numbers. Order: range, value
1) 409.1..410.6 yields 35.1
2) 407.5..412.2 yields 38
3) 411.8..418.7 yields 38.3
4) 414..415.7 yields 37.9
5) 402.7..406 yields 40.9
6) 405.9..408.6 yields 37.7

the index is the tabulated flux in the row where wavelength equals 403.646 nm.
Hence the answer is 44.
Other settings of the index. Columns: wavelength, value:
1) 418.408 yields 41.5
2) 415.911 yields 31.3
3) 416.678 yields 42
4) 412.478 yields 42.2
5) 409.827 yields 38.2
